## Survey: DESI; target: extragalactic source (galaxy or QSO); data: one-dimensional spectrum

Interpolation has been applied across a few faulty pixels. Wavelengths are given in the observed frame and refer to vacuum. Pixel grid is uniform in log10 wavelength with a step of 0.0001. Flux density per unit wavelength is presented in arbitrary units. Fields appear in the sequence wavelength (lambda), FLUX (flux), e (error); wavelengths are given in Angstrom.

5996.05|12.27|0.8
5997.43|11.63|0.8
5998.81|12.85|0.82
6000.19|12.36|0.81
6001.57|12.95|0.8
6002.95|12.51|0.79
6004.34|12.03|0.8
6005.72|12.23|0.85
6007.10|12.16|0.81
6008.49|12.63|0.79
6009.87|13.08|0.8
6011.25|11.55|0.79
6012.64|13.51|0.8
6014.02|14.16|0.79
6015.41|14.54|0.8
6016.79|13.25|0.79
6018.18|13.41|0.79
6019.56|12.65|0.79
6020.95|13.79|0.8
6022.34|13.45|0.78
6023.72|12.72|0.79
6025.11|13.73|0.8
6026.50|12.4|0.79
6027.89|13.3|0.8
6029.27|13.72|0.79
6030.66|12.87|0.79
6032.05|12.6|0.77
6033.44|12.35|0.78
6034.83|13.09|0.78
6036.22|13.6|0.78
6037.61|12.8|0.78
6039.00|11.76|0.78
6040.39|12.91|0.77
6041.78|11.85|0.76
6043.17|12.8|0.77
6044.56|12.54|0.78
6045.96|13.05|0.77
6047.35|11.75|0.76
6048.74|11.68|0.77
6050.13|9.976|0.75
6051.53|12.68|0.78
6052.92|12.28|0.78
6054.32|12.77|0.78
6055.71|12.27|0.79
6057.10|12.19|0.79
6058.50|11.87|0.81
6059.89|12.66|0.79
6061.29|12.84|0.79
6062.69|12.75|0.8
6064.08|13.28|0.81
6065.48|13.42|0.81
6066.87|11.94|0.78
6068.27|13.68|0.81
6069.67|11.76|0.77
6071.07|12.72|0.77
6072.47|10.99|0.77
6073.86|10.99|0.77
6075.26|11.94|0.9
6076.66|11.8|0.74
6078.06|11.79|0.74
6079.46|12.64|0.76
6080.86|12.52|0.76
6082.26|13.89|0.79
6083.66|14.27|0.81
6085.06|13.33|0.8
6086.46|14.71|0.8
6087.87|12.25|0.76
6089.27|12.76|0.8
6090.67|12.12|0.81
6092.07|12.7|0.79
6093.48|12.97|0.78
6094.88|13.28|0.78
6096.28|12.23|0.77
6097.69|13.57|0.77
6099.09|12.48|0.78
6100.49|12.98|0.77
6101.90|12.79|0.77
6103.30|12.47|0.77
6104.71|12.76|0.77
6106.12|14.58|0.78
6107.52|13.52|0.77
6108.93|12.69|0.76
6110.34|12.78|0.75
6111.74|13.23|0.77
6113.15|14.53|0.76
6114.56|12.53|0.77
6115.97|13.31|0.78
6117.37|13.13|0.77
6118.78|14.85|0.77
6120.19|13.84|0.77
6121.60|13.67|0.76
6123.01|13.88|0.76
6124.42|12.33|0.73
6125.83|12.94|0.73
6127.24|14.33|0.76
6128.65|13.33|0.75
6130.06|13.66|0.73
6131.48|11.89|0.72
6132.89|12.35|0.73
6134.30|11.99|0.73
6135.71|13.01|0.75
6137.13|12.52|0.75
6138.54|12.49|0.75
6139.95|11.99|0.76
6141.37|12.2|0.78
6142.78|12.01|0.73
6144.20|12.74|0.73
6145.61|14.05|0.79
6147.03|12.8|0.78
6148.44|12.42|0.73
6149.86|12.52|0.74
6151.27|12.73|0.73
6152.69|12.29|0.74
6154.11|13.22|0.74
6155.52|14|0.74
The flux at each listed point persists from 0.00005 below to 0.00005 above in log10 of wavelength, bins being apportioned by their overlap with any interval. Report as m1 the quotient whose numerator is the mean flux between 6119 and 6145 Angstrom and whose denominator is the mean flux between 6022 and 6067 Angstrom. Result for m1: 1.02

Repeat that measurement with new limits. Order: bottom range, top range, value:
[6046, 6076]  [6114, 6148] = 1.06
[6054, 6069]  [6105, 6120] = 1.06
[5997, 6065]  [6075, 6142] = 1.02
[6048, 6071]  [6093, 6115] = 1.06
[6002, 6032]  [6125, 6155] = 0.98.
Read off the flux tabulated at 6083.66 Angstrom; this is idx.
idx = 14.27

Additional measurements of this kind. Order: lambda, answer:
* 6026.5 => 12.4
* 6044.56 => 12.54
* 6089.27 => 12.76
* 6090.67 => 12.12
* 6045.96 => 13.05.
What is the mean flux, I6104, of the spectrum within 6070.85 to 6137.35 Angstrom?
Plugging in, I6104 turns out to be 13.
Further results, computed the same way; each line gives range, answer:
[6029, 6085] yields 12.5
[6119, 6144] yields 12.9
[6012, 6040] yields 13.2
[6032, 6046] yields 12.6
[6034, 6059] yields 12.3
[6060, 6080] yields 12.3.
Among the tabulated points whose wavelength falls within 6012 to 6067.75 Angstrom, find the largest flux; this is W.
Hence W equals 14.54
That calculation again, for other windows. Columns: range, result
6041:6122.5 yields 14.85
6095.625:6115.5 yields 14.58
